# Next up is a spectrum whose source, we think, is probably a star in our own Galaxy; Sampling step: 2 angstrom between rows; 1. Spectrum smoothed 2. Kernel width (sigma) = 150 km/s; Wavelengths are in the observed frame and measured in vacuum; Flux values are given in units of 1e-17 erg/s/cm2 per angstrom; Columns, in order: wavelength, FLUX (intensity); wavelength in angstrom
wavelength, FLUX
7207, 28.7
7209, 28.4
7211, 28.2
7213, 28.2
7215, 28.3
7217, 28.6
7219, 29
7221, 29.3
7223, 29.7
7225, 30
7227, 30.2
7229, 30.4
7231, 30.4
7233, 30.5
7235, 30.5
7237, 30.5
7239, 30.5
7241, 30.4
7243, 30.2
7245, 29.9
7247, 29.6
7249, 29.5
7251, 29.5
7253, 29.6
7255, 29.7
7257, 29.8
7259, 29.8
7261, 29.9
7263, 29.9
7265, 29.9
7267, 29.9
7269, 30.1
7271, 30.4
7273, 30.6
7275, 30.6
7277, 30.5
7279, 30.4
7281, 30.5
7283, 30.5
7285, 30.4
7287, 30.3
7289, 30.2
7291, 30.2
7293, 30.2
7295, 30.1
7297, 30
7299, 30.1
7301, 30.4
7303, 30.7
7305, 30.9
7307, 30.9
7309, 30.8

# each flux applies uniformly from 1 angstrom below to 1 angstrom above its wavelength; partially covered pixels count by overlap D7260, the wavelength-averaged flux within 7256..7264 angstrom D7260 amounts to 29.9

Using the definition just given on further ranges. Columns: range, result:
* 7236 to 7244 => 30.4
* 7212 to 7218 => 28.4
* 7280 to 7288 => 30.4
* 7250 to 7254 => 29.6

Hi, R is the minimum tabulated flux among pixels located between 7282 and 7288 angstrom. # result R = 30.3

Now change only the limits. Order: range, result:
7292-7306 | 30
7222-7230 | 29.7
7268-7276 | 30.1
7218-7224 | 29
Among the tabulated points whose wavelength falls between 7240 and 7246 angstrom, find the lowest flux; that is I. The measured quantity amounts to 29.9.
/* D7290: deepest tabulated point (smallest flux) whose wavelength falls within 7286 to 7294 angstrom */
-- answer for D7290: 30.2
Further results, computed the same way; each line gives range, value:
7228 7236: 30.4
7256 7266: 29.8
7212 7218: 28.2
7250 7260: 29.5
